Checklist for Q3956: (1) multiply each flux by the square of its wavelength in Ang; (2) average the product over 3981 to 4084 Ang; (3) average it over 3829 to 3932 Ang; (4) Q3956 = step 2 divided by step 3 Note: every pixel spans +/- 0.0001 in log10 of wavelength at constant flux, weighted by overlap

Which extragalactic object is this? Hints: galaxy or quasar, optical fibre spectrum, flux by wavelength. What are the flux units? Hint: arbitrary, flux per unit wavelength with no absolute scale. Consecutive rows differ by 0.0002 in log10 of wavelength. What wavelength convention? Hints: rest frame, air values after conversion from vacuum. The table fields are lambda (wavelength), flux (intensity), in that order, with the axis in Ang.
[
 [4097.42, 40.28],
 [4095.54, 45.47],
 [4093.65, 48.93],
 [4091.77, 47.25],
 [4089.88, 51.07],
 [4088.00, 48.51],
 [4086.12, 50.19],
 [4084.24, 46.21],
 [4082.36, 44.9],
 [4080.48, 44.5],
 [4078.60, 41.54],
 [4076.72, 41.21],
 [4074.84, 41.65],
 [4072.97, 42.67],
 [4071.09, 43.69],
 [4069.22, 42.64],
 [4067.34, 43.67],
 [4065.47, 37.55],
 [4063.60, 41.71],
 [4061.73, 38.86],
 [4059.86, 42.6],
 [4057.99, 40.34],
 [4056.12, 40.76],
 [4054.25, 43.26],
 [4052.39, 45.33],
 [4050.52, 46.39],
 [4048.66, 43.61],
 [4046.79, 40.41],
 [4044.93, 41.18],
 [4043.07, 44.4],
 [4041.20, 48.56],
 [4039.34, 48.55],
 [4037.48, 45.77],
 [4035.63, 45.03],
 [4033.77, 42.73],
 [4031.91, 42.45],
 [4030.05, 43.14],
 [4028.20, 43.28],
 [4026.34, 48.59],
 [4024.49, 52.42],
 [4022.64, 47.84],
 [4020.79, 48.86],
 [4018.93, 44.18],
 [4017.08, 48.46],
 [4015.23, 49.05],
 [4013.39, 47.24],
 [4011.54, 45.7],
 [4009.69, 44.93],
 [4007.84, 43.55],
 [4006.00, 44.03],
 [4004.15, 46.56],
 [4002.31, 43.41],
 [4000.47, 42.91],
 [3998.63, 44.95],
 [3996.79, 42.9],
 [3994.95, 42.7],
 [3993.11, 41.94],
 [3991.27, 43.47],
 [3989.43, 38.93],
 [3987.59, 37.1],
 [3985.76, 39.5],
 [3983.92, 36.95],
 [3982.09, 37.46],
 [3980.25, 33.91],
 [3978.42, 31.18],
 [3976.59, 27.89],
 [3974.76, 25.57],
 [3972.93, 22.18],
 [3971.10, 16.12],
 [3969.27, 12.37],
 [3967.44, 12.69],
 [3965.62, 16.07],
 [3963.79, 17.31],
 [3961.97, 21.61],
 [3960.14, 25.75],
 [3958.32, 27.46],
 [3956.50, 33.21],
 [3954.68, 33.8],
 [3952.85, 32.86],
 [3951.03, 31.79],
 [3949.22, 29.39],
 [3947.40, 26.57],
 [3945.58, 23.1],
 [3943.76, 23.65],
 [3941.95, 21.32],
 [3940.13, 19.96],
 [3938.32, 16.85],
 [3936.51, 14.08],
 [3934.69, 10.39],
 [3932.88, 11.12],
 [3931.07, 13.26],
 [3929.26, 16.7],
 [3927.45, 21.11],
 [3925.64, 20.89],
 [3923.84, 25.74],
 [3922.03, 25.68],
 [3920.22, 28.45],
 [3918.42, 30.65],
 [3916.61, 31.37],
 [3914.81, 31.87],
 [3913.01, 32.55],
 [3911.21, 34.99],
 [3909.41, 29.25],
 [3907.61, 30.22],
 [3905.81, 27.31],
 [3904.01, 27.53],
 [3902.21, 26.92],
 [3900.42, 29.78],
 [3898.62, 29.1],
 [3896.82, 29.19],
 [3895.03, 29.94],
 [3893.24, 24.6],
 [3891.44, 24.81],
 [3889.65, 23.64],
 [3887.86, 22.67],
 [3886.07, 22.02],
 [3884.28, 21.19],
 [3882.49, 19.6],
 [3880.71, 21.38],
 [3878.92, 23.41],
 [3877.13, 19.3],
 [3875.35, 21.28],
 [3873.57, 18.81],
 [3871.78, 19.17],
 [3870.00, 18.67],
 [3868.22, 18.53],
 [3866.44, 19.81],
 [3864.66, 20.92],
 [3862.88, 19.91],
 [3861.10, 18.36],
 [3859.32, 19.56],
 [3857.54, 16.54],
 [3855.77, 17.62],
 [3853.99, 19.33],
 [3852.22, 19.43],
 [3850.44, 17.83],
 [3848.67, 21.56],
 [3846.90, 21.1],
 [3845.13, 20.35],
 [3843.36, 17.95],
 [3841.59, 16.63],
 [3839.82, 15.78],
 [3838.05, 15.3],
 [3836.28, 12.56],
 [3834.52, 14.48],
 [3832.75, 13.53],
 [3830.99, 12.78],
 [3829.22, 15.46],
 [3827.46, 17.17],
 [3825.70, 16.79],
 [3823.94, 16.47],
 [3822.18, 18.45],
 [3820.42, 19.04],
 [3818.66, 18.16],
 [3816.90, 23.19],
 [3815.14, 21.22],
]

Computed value 2.12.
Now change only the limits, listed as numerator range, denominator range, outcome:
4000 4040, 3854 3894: 2.41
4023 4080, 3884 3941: 1.90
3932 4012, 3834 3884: 1.71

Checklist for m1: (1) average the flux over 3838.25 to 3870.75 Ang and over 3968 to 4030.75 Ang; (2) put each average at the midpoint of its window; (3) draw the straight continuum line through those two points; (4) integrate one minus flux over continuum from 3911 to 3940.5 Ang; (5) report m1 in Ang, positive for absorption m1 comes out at 6.5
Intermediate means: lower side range 18.8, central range 22.4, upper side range 39.8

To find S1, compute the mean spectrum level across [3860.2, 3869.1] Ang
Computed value 19.5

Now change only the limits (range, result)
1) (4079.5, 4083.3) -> 44.7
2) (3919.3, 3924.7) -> 26.6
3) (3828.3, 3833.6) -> 14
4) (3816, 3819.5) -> 20.7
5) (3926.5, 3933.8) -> 15.6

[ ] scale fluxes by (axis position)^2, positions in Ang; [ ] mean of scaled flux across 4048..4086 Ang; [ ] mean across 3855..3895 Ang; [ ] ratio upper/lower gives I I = 2.3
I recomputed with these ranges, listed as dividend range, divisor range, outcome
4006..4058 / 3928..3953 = 2.32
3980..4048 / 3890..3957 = 1.80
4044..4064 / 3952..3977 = 1.92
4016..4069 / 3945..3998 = 1.53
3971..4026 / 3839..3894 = 2.18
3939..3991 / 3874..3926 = 1.06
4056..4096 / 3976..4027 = 1.06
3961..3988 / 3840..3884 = 1.40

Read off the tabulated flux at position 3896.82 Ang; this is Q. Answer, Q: 29.19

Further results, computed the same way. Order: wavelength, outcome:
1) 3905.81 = 27.31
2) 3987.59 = 37.1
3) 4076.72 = 41.21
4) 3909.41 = 29.25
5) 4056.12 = 40.76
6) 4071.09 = 43.69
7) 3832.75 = 13.53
